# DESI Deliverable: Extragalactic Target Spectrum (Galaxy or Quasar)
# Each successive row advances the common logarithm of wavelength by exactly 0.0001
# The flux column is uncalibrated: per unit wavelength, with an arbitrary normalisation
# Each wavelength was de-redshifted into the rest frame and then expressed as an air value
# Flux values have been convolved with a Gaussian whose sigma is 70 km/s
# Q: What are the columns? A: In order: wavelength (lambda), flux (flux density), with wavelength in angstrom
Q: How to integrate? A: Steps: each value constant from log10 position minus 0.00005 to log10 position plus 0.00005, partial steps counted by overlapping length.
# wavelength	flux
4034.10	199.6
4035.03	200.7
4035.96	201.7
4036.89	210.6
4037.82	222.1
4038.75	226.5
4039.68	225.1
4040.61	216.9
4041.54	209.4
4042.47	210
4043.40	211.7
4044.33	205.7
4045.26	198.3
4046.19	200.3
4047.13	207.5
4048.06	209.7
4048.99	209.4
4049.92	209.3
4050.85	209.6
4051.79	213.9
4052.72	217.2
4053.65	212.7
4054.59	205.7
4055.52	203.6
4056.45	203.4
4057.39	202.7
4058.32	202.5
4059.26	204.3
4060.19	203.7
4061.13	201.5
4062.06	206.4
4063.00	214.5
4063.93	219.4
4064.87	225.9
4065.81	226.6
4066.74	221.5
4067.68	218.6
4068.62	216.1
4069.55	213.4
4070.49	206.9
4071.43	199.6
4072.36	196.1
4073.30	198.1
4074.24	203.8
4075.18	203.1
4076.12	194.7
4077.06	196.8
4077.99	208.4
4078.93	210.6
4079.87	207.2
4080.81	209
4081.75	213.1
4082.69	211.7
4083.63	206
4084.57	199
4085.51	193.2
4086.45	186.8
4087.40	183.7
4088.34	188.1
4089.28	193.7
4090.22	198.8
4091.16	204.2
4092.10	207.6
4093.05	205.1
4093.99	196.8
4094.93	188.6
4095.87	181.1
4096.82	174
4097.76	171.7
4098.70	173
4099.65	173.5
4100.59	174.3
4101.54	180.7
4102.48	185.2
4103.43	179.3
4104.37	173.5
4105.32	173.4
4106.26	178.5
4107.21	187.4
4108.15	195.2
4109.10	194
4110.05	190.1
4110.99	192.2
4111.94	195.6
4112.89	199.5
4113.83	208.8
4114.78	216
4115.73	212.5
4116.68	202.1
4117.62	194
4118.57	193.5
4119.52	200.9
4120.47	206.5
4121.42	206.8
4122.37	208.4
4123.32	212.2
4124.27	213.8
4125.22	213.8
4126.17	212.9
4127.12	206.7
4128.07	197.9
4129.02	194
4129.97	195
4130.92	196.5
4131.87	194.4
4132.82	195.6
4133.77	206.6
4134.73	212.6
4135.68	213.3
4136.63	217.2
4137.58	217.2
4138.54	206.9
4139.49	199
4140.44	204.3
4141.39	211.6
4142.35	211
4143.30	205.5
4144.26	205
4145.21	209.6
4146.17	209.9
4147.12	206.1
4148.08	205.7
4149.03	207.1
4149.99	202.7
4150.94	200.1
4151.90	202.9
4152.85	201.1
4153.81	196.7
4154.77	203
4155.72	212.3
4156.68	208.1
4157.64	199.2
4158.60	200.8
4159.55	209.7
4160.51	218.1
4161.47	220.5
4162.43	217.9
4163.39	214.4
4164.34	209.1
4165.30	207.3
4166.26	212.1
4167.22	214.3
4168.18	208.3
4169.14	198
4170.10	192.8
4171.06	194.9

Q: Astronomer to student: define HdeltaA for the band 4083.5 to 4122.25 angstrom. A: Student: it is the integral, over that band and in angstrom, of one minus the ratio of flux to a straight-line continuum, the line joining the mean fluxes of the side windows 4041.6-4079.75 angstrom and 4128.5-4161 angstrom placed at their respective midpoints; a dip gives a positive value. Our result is 2.78 angstrom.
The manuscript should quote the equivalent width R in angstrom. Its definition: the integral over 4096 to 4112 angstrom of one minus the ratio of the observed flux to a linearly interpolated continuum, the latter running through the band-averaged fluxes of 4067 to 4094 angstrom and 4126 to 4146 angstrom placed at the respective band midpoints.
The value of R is 1.7 angstrom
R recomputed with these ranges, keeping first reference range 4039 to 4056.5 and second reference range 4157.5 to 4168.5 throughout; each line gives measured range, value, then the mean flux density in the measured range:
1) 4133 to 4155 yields 0.5 angstrom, 207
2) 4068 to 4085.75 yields 0.5 angstrom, 205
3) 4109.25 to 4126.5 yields 0.5 angstrom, 204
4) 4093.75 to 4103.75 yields 1.5 angstrom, 179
